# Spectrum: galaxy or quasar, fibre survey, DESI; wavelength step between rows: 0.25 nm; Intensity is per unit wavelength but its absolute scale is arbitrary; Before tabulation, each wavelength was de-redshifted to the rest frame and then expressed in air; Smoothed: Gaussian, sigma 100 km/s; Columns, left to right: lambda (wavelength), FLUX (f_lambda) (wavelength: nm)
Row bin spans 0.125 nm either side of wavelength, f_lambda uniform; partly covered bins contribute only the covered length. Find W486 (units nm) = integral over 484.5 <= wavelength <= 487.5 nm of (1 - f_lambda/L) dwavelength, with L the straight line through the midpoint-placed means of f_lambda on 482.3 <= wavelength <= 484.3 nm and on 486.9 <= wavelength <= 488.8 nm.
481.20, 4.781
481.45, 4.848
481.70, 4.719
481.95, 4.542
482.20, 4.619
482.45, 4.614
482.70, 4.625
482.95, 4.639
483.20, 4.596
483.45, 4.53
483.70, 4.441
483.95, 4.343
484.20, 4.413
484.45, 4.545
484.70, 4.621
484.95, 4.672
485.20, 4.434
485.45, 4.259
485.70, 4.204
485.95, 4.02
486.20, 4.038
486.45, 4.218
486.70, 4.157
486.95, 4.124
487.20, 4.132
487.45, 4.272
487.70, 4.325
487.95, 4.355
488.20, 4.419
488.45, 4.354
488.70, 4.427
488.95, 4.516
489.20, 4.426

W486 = 0.09 nm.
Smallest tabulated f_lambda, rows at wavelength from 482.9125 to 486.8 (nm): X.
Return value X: 4.02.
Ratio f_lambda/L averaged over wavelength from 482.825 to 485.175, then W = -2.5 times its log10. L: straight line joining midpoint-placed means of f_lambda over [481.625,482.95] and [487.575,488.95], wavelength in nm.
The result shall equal 0.01 mag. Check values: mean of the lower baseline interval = 4.62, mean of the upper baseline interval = 4.39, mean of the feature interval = 4.53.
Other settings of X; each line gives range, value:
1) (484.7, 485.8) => 4.204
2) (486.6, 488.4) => 4.124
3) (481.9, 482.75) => 4.542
